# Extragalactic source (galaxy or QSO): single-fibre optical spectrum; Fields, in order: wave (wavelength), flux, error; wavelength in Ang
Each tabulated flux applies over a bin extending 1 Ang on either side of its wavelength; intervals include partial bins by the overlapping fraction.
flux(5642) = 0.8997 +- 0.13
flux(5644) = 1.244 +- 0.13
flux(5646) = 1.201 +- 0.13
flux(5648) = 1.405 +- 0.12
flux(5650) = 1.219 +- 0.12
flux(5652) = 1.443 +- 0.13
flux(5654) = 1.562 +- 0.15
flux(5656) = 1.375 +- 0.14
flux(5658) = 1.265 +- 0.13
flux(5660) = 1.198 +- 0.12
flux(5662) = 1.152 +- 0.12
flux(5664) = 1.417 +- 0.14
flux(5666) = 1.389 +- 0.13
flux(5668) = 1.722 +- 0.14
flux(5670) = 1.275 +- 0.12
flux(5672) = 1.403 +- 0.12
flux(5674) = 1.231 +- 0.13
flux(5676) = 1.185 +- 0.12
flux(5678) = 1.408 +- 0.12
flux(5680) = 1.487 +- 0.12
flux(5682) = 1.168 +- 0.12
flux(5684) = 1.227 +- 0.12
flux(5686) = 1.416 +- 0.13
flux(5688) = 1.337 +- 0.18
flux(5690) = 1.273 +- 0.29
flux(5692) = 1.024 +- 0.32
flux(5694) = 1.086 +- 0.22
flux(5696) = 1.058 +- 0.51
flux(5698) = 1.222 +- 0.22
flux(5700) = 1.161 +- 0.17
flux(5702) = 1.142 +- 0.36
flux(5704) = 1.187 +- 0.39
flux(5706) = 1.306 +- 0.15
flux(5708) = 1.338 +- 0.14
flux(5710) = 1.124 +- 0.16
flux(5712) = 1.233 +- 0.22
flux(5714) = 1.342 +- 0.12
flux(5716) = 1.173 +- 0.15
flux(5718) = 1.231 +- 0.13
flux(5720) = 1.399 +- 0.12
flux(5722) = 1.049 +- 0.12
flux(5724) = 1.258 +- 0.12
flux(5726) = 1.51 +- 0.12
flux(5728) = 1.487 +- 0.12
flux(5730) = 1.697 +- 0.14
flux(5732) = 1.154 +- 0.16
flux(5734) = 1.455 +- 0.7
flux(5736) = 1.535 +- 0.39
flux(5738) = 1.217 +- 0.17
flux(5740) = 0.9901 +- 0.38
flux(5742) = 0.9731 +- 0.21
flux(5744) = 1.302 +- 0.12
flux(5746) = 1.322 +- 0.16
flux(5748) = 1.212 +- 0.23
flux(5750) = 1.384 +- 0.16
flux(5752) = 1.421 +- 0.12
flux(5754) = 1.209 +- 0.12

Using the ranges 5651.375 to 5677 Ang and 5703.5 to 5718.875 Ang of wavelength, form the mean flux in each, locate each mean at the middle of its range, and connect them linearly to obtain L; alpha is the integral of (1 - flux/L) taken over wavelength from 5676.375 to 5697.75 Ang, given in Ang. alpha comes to 0.91 Ang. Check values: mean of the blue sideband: 1.35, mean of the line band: 1.25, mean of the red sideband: 1.24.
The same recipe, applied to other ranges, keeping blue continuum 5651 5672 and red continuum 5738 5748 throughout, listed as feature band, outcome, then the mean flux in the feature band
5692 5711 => 1.5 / 1.17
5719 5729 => -1.1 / 1.34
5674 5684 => 0.3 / 1.3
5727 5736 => -2.0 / 1.46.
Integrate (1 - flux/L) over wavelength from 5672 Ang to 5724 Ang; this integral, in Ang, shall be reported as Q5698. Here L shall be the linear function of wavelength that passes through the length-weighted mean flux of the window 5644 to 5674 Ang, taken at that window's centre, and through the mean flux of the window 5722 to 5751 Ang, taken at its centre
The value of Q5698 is 3.7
